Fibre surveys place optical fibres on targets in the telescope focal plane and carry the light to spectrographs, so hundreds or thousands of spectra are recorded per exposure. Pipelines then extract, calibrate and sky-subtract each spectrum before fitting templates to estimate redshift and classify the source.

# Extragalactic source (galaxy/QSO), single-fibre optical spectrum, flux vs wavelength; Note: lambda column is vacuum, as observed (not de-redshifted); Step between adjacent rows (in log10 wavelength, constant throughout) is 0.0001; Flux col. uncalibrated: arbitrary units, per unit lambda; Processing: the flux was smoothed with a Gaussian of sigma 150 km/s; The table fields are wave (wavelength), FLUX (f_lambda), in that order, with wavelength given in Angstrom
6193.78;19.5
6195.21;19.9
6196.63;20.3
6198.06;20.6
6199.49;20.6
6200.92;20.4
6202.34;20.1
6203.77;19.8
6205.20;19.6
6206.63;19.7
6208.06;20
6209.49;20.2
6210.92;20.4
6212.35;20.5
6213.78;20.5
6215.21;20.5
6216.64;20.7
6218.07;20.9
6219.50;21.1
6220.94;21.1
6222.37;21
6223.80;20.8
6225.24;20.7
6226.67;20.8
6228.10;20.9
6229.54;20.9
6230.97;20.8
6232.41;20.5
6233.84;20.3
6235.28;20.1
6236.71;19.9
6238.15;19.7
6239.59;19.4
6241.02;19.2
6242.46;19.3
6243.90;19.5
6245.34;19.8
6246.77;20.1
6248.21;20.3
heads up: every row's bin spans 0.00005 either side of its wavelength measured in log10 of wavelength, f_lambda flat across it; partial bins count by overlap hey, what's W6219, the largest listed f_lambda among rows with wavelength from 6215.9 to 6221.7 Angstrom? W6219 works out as 21.1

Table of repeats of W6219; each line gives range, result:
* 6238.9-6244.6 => 19.5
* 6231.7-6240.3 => 20.5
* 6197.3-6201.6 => 20.6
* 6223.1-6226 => 20.8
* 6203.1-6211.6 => 20.4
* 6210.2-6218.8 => 20.9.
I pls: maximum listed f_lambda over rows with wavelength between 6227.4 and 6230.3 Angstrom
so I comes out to 20.9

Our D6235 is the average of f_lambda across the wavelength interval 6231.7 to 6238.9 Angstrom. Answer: 20.1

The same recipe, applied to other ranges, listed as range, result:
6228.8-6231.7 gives 20.8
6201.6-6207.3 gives 19.8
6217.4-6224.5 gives 21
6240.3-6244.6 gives 19.3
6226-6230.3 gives 20.9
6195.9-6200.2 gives 20.5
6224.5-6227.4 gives 20.8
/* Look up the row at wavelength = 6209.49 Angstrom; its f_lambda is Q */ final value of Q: 20.2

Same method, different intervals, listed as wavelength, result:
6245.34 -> 19.8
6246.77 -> 20.1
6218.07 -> 20.9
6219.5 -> 21.1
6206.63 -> 19.7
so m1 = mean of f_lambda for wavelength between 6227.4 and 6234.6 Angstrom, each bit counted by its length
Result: 20.7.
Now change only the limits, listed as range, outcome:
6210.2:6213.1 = 20.5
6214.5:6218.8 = 20.7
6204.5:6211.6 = 20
